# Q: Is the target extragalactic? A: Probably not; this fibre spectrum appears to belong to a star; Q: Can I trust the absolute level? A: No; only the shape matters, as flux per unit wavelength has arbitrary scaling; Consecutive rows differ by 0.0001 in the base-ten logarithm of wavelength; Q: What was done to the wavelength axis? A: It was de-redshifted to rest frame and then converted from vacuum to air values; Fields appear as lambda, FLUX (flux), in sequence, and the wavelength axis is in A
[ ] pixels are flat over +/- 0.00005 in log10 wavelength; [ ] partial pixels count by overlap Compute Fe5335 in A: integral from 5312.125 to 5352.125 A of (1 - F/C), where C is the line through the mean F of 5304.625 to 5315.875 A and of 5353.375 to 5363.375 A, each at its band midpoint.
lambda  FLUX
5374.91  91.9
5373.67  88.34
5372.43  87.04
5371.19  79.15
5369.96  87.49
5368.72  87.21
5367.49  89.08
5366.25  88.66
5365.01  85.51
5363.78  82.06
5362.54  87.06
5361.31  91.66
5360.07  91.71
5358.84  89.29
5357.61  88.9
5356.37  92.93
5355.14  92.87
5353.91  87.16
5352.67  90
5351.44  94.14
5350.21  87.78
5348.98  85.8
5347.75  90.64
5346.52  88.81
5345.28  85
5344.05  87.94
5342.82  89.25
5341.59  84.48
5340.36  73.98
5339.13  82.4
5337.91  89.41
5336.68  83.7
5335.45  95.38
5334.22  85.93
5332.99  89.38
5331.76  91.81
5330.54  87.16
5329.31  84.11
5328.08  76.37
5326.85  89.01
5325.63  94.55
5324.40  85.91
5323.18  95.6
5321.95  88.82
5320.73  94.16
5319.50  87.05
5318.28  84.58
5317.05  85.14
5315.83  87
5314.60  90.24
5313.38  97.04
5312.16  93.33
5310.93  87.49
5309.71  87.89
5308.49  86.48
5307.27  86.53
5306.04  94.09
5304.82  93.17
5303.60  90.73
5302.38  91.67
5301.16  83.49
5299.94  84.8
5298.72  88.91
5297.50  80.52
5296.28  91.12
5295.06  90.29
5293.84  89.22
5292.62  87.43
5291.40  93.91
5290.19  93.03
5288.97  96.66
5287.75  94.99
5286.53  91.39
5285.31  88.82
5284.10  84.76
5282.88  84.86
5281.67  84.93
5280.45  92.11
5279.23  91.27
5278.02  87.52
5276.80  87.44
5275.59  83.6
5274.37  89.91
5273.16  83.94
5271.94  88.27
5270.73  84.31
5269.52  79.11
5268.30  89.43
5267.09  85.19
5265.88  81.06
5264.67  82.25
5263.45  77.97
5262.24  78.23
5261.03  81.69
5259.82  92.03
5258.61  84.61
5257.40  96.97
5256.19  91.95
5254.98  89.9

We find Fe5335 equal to 1.0 A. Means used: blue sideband 90.3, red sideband 90.1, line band 88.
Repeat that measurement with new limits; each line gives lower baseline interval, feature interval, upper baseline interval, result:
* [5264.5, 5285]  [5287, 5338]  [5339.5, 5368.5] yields -1.3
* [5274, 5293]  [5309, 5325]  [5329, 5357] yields -0.2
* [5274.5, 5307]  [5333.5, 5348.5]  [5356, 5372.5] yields 0.3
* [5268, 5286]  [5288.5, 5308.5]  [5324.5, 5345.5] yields -0.7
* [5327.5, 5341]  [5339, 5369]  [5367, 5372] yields -0.8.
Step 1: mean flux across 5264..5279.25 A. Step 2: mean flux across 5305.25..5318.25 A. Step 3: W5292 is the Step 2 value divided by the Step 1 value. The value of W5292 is 1.05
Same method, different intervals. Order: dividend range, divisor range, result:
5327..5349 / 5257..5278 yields 1.01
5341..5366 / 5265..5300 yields 1.01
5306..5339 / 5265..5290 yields 1.01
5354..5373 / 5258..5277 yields 1.04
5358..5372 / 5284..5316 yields 0.97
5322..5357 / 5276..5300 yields 0.98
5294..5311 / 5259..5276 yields 1.05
